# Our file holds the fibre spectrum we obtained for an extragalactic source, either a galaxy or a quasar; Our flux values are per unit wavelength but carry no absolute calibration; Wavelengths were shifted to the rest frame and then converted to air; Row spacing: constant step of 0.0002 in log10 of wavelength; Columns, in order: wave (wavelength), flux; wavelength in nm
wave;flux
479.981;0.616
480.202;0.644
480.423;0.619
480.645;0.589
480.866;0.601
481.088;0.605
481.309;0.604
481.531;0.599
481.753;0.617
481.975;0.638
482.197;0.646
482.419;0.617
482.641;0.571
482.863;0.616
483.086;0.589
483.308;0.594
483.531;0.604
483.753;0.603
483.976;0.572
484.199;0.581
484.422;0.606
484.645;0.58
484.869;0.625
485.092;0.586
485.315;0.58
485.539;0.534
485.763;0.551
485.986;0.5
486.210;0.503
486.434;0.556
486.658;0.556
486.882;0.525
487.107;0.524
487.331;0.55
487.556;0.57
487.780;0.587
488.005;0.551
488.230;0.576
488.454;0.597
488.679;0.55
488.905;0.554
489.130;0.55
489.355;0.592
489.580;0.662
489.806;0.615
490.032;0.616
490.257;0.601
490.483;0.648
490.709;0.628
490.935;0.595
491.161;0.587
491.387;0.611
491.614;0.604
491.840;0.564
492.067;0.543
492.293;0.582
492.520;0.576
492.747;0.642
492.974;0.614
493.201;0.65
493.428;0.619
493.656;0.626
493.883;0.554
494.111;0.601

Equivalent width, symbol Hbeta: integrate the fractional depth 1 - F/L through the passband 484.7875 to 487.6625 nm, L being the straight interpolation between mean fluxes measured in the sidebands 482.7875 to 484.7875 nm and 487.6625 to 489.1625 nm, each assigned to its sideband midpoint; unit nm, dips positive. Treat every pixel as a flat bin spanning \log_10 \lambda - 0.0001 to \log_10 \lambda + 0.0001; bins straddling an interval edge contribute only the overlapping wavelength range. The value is 0.15 nm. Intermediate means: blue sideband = 0.594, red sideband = 0.567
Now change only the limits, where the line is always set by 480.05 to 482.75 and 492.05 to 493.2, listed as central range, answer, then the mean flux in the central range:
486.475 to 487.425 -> 0.11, 0.54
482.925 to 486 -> 0.14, 0.582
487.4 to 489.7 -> 0.10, 0.578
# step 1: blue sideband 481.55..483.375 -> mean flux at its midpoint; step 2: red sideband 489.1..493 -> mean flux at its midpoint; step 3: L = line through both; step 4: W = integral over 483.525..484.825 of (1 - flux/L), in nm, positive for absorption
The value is 0.04 nm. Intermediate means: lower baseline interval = 0.611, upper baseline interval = 0.603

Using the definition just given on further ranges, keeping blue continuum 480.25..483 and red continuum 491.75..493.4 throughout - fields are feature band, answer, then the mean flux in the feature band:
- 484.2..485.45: 0.03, 0.593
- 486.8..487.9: 0.09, 0.552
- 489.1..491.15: -0.04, 0.613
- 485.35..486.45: 0.14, 0.53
